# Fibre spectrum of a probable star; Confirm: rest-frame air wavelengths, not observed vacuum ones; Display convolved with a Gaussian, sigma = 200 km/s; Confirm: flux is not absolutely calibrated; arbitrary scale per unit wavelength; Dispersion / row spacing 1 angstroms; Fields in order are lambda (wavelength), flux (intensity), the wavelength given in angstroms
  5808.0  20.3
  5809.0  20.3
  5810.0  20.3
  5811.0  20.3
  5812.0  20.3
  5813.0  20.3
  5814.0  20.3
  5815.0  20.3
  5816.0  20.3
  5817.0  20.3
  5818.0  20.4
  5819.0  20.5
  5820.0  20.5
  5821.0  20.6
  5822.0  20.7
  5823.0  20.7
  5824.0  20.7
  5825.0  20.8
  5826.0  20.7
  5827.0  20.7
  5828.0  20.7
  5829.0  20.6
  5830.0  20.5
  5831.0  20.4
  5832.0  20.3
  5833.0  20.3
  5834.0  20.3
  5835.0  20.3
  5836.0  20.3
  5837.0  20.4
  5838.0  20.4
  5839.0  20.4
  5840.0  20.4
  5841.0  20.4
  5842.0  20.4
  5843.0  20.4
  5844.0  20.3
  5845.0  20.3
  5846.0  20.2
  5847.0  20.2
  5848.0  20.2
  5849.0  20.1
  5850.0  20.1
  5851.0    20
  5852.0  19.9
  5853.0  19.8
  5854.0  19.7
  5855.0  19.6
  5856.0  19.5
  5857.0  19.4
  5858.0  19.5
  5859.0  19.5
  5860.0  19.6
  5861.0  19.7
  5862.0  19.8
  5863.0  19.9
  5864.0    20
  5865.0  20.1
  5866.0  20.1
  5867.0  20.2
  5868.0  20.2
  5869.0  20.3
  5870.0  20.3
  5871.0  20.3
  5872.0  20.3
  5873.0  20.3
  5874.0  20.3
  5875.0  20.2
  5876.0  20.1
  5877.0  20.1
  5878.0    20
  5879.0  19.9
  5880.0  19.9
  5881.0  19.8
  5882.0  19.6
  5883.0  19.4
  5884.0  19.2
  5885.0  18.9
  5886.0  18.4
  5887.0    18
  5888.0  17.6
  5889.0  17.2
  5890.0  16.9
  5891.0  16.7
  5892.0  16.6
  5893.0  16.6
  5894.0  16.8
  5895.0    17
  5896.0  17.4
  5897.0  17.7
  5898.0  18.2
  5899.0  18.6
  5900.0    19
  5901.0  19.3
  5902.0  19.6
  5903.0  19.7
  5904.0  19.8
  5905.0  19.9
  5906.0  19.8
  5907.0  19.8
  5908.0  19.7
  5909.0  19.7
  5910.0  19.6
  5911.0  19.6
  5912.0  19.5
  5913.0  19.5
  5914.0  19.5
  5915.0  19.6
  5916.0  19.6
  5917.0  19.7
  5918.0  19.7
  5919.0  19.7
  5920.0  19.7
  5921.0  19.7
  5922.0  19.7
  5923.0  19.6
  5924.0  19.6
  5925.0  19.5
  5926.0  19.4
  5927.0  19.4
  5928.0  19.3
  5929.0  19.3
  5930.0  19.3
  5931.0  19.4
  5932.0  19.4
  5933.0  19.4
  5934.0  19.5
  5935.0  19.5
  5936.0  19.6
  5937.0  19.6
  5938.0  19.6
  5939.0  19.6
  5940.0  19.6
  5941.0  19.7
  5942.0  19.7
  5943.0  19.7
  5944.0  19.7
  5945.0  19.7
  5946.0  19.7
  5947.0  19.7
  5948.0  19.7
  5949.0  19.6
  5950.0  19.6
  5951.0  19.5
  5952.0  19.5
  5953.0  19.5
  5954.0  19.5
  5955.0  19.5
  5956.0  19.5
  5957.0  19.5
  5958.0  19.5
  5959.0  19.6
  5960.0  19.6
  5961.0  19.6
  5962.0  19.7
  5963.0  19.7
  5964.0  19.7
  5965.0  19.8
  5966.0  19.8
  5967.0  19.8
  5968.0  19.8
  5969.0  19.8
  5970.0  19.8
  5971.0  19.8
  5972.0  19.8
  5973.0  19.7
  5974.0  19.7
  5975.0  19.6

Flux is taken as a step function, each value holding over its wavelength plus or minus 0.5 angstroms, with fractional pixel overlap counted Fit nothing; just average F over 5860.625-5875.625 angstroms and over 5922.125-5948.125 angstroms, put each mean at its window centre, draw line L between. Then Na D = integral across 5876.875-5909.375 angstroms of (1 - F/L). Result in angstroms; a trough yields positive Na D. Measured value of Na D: 2.03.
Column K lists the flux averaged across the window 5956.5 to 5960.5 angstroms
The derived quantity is 19.6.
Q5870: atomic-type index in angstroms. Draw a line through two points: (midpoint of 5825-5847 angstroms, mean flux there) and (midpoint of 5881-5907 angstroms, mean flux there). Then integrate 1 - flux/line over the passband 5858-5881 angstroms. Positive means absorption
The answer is -0.96 angstroms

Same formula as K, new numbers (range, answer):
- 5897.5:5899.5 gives 18.4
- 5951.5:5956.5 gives 19.5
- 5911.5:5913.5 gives 19.5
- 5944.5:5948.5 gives 19.7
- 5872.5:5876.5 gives 20.2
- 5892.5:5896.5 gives 16.9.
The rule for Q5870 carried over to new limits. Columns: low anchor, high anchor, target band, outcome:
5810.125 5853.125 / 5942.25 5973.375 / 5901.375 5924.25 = 0.3 angstroms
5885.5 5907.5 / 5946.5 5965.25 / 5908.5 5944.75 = -1.3 angstroms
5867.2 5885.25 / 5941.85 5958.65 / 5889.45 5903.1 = 1.4 angstroms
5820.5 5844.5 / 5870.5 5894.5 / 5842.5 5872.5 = -0.5 angstroms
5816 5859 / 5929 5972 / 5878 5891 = 0.8 angstroms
